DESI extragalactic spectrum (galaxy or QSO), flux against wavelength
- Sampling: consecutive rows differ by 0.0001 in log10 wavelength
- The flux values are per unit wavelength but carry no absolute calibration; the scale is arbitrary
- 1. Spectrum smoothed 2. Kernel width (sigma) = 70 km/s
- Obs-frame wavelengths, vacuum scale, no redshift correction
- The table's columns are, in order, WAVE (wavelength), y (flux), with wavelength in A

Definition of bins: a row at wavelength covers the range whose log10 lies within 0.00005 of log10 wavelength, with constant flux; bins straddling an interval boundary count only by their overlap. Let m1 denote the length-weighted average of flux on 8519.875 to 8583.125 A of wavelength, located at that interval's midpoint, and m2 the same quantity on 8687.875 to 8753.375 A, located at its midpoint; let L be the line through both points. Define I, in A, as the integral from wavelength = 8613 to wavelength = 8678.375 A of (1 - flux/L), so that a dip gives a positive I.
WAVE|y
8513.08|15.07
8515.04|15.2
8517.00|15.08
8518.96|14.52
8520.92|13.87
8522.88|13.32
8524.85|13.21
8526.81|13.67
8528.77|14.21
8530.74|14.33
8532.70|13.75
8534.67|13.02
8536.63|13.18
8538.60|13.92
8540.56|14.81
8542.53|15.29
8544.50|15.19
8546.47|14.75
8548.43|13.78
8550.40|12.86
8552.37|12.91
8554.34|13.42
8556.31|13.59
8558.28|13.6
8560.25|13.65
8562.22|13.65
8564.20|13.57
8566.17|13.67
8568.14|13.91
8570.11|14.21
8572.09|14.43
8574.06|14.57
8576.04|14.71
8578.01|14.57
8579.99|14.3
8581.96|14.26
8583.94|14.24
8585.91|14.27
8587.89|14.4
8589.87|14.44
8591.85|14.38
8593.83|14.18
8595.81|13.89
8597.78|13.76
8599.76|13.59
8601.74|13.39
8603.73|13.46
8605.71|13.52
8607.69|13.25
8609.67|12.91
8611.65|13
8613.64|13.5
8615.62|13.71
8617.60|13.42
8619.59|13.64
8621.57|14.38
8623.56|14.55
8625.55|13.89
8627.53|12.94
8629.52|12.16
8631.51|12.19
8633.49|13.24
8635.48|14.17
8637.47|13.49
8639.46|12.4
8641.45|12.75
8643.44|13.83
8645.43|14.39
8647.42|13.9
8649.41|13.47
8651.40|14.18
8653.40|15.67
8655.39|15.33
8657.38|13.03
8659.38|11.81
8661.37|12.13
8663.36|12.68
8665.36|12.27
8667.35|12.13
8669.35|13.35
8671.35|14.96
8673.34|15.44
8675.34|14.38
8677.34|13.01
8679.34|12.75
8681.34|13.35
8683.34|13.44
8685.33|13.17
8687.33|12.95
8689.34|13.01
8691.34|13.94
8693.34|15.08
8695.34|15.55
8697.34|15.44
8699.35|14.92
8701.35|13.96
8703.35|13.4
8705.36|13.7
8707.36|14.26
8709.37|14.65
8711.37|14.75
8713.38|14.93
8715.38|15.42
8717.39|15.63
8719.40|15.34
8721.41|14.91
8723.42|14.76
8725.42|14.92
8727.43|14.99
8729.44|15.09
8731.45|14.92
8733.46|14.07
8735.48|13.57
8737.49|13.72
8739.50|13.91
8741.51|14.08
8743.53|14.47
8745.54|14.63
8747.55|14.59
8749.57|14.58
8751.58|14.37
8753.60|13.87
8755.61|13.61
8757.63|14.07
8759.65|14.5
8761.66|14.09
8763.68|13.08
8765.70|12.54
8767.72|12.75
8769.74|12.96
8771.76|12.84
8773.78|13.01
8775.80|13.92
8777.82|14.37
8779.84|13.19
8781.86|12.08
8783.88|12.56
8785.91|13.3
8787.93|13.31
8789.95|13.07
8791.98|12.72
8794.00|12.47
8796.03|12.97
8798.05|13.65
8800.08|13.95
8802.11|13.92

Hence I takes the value 3.40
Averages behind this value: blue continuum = 13.9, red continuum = 14.5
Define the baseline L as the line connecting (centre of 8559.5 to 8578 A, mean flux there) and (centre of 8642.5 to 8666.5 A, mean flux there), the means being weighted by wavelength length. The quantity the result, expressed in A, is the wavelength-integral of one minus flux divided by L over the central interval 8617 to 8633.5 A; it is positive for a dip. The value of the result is 0.41 A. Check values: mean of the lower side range 14.1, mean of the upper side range 13.6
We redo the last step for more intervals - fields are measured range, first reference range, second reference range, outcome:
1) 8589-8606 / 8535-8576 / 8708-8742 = 0.34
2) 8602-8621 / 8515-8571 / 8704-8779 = 0.83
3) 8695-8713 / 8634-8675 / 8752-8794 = -1.38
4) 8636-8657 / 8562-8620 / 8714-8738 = 0.52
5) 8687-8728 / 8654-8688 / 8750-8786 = -3.84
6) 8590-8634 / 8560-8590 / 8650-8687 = 1.24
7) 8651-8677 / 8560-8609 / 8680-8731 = 1.25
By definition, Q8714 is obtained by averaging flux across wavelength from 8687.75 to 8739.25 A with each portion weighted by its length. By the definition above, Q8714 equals 14.6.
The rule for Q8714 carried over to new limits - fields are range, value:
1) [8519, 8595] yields 14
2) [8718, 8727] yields 15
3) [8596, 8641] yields 13.4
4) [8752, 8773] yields 13.4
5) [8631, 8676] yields 13.5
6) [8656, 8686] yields 13.2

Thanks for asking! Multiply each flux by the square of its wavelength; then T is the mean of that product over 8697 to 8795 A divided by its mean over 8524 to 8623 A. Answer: 1.05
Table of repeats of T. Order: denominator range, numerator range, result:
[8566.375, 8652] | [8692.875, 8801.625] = 1.05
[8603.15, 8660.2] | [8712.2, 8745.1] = 1.11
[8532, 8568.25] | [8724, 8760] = 1.08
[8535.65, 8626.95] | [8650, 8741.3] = 1.04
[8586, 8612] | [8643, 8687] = 1.00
